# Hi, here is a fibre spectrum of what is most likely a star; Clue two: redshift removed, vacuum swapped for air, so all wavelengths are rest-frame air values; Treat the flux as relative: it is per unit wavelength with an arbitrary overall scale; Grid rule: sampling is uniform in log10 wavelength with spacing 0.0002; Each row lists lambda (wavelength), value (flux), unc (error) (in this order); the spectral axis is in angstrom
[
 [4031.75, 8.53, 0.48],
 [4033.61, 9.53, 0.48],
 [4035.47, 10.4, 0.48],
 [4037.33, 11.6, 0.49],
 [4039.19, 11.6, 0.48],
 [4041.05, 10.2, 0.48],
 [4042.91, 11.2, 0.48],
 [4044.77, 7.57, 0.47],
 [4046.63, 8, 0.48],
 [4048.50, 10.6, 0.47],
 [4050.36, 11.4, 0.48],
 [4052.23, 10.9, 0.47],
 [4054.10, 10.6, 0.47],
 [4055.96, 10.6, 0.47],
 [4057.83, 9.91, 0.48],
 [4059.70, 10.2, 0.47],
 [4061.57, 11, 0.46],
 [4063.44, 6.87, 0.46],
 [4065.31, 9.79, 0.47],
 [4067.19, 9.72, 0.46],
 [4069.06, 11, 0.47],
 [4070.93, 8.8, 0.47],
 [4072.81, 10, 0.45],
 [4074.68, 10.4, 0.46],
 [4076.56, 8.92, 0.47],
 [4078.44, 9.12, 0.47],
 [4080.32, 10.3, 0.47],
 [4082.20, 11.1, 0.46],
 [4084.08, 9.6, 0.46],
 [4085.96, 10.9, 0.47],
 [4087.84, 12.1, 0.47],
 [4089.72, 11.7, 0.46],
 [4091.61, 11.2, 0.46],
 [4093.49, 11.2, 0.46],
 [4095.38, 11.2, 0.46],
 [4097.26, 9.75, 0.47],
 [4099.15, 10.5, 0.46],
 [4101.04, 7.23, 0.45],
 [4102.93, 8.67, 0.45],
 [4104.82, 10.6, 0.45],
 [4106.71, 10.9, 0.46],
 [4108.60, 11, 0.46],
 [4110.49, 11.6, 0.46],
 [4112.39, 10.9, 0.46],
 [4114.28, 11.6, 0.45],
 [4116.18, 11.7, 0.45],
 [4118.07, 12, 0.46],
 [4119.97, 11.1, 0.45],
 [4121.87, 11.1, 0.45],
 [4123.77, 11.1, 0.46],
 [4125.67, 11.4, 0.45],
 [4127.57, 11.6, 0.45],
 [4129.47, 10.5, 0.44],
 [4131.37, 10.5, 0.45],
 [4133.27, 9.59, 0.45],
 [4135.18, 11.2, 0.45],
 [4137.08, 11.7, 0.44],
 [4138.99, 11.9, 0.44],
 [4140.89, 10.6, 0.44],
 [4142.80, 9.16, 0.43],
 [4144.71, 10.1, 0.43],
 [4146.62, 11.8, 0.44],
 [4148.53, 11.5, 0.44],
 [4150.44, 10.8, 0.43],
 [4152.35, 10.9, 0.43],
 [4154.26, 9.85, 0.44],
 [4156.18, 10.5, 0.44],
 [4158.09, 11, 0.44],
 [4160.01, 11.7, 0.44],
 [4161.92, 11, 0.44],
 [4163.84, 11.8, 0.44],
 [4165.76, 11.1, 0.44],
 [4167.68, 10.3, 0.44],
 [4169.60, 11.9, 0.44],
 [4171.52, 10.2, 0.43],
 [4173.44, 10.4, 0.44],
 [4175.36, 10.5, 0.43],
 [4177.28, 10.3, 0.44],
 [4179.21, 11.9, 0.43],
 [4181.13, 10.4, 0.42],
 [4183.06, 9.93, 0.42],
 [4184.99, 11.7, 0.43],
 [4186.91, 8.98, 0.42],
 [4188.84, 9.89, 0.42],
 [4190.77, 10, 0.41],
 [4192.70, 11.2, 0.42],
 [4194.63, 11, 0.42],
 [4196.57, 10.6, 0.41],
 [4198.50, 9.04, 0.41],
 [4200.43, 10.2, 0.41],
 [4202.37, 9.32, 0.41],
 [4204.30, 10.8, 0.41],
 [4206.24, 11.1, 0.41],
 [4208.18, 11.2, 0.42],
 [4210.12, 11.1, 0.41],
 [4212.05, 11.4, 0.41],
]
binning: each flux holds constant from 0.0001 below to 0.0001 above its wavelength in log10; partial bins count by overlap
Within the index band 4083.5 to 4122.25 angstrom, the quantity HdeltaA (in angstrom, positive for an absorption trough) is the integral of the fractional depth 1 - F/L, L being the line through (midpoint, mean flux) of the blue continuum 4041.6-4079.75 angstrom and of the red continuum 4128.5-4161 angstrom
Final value -1.8 angstrom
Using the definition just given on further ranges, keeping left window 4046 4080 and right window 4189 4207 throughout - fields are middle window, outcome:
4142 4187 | -2.4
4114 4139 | -2.7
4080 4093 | -1.4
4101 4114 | -0.5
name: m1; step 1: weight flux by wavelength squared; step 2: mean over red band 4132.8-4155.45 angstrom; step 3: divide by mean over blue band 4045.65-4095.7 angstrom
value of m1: 1.09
